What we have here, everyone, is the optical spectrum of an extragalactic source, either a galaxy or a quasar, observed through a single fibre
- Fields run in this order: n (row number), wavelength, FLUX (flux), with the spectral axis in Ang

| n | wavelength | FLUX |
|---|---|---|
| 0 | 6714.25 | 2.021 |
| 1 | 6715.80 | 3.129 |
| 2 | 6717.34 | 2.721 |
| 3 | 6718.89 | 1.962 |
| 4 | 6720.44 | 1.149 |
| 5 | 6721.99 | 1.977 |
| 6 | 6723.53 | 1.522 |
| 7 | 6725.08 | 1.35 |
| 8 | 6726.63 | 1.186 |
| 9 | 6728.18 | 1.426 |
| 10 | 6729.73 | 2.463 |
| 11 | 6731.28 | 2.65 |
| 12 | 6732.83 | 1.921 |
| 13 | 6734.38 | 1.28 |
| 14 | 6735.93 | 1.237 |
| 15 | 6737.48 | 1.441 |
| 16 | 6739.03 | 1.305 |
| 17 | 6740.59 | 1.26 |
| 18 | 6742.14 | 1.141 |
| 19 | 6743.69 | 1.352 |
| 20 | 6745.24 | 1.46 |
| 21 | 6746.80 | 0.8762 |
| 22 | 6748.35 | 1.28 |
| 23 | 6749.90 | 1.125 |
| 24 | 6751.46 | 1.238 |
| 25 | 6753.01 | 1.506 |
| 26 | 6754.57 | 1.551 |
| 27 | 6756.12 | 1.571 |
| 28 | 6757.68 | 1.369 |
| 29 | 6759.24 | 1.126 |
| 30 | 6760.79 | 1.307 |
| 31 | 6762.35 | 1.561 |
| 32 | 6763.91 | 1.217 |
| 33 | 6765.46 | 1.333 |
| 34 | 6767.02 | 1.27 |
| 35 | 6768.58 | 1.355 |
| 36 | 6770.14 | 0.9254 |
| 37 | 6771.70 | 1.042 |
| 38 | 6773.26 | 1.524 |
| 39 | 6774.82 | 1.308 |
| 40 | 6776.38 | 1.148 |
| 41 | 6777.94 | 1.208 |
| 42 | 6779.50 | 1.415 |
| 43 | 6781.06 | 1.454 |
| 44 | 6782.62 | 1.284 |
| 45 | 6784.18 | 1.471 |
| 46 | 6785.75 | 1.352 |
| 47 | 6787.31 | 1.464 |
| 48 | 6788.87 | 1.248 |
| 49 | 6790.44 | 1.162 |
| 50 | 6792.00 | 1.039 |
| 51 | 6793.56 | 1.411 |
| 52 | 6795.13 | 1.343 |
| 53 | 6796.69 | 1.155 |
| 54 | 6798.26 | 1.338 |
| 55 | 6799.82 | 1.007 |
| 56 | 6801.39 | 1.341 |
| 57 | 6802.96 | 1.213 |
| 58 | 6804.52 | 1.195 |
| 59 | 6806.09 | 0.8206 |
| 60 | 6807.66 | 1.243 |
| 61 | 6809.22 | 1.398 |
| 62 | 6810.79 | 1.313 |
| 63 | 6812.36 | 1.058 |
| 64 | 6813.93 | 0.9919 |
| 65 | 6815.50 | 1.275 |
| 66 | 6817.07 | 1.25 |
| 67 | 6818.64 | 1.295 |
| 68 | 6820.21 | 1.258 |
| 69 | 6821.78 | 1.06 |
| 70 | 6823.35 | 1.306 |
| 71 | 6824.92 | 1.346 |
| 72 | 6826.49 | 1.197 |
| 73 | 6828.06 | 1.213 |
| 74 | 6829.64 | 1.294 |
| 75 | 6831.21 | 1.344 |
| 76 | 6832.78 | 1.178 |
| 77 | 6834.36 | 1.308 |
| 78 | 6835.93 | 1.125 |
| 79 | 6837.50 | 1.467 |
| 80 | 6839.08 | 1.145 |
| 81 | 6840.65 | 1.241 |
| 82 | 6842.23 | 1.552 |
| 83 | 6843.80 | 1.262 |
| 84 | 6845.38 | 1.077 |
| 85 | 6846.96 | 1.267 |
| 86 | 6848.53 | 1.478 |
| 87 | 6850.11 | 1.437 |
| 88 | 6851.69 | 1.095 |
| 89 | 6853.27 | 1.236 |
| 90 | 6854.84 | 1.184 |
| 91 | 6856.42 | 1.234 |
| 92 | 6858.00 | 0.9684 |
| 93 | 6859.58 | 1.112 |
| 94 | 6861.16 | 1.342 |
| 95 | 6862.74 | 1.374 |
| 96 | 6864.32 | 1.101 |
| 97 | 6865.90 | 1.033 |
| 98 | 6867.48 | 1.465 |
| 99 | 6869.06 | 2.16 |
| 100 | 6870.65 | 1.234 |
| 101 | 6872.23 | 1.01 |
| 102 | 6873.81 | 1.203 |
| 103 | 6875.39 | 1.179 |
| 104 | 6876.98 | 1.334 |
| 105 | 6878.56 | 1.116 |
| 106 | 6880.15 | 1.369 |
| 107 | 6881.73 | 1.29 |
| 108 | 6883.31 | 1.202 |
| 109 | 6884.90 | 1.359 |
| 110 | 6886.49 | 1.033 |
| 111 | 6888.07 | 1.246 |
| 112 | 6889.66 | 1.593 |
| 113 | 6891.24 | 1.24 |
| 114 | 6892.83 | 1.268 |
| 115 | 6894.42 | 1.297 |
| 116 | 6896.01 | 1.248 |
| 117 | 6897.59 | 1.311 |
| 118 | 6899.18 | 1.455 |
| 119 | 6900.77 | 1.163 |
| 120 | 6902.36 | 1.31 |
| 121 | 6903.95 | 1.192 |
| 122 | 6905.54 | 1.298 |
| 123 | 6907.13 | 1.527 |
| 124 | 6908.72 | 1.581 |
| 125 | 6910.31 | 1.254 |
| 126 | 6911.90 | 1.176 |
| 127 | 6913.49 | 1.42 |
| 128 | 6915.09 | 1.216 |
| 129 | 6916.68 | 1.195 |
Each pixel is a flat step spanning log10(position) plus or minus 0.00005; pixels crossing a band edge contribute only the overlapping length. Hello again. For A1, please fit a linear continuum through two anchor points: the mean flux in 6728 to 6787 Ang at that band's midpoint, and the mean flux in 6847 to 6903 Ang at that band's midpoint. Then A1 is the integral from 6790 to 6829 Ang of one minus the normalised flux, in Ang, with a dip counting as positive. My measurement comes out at 3.7 Ang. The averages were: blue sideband 1.39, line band 1.21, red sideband 1.28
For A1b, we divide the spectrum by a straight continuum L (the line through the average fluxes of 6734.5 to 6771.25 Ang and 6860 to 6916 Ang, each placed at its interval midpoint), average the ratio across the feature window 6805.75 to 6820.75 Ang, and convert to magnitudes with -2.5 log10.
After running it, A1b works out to 0.08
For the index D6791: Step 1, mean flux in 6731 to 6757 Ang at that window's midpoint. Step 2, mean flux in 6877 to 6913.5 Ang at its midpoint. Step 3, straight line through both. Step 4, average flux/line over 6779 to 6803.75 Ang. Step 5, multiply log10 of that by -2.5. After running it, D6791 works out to 0.06 mag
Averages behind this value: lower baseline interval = 1.4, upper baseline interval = 1.3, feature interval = 1.29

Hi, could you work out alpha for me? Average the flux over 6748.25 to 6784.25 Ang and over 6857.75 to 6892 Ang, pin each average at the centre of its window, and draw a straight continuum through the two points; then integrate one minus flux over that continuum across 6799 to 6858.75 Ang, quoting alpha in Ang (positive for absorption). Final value 2.9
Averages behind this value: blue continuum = 1.31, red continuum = 1.28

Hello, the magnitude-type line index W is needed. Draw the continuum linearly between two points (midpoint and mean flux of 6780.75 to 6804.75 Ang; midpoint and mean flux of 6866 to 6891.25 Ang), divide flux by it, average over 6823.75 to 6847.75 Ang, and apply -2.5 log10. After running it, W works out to 0.02 mag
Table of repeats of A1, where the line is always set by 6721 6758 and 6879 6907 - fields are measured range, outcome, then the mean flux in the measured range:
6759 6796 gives 3.6 Ang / 1.29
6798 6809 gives 1.8 Ang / 1.17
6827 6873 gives 2.4 Ang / 1.27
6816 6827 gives 1.0 Ang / 1.25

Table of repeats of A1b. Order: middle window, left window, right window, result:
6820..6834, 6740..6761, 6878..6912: 0.05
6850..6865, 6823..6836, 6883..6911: 0.07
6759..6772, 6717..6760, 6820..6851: 0.15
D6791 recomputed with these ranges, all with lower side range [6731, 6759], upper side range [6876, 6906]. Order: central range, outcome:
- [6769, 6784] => 0.08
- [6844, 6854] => 0.04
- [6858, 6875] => 0.01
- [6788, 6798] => 0.10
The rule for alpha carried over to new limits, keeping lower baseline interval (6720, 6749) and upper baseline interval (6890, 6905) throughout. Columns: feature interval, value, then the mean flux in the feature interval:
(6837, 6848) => 0.56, 1.29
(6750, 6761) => 0.73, 1.37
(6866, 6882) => -0.10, 1.32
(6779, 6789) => 0.27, 1.39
